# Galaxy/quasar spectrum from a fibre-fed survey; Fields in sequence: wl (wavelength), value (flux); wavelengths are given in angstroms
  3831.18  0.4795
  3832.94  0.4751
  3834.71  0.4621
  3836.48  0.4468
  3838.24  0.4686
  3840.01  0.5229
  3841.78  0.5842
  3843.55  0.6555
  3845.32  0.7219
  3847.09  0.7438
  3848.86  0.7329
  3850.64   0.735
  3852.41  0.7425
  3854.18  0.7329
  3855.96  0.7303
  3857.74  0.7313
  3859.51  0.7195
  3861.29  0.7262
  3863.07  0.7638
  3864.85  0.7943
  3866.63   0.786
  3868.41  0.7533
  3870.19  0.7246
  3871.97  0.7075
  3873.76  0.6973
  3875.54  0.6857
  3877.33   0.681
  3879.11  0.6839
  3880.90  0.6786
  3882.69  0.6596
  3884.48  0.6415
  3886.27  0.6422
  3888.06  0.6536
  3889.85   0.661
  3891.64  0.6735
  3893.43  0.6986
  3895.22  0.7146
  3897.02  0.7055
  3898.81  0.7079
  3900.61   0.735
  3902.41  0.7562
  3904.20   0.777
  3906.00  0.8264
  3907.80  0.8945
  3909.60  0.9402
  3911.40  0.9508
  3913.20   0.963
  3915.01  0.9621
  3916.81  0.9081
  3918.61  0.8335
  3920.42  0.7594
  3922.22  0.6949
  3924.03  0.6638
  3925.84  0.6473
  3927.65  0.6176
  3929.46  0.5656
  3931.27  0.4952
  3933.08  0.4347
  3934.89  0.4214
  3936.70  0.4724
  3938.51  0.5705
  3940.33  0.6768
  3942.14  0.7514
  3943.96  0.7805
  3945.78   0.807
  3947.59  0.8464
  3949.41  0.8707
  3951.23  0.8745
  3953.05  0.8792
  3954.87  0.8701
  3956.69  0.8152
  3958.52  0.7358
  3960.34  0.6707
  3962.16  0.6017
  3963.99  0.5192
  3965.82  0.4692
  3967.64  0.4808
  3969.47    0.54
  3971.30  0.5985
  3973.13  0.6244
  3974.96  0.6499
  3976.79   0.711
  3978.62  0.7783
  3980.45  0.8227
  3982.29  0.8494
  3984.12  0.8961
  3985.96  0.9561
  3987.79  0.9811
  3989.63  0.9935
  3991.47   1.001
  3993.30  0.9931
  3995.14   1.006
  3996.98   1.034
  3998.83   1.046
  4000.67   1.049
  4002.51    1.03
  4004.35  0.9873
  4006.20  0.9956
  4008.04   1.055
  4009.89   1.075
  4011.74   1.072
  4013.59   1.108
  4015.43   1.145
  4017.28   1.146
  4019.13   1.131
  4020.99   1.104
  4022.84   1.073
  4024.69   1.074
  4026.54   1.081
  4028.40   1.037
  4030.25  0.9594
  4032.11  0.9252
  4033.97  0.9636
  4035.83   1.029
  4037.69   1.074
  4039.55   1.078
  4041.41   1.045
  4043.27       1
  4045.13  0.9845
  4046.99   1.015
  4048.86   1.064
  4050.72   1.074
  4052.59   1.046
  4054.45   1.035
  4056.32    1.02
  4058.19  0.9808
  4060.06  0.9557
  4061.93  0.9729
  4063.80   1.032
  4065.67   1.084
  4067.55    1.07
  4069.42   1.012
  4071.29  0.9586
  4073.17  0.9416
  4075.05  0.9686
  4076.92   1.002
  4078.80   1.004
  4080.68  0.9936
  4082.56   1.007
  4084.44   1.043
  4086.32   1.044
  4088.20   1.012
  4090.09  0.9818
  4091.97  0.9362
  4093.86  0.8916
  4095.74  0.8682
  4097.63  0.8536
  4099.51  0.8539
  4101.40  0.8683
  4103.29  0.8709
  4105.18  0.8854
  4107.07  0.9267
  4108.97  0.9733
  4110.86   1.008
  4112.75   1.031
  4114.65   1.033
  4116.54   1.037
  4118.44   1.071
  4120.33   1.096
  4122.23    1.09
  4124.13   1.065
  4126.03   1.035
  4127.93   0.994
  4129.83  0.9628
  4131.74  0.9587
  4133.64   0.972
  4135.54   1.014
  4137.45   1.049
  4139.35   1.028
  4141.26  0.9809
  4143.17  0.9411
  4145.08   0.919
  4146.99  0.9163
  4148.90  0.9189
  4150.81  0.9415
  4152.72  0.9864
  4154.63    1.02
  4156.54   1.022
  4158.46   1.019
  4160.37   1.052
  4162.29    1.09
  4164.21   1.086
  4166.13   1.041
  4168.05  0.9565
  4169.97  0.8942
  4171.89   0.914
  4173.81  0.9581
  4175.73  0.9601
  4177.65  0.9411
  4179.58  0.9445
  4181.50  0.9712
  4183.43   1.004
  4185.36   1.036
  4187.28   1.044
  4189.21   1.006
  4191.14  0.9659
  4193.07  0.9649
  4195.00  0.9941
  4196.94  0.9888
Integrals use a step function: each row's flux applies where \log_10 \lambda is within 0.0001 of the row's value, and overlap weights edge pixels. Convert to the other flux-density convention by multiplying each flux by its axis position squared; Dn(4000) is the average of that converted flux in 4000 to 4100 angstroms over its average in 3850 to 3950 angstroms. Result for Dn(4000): 1.5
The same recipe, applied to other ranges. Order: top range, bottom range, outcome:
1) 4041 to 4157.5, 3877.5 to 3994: 1.46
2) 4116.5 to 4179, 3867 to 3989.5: 1.54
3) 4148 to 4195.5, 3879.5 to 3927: 1.49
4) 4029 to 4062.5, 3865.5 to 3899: 1.59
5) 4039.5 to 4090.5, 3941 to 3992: 1.40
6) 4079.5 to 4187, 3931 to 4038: 1.22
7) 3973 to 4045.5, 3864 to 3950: 1.46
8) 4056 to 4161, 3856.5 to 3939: 1.53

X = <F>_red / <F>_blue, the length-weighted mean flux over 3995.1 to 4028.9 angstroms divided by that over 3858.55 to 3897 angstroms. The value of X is 1.5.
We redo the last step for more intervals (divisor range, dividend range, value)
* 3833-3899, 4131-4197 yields 1.45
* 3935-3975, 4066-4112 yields 1.41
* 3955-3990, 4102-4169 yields 1.39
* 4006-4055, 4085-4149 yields 0.93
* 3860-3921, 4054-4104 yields 1.28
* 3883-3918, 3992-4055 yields 1.34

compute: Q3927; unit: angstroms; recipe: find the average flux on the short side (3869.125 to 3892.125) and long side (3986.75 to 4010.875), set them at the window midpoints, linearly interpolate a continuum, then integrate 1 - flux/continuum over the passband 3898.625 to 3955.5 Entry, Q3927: 4.1 angstroms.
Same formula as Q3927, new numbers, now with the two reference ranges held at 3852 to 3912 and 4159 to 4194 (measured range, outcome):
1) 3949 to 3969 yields 2.50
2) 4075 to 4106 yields -1.03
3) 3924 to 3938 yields 4.39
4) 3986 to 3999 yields -2.69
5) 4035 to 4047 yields -2.22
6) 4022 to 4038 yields -2.95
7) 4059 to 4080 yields -2.40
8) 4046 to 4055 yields -1.70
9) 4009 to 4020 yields -3.41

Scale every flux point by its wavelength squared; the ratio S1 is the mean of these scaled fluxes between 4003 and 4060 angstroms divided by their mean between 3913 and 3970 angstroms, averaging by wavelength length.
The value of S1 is 1.58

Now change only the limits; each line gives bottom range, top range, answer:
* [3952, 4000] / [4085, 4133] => 1.31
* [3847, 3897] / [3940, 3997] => 1.16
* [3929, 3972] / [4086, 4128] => 1.60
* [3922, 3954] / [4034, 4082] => 1.61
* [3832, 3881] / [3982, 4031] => 1.66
